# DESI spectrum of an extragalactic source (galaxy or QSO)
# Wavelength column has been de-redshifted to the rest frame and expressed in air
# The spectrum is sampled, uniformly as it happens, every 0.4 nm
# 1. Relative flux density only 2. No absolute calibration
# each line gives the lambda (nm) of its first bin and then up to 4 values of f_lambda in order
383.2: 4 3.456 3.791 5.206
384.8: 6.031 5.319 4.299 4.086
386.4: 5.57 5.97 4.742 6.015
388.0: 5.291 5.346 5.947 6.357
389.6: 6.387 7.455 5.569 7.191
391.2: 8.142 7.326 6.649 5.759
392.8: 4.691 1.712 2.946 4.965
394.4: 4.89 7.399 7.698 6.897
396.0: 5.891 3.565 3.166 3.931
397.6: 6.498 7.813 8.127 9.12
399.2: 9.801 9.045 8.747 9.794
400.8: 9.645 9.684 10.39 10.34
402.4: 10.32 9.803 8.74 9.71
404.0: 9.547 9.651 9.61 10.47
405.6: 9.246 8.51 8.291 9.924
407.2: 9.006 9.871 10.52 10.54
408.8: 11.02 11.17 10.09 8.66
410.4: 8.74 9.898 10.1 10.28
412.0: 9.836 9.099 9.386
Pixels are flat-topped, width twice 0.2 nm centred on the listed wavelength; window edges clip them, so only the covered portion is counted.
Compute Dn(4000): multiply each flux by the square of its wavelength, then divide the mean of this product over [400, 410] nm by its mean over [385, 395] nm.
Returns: 1.88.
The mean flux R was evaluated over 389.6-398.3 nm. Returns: 5.76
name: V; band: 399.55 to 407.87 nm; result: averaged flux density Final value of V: 9.56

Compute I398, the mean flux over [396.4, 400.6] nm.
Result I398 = 7.41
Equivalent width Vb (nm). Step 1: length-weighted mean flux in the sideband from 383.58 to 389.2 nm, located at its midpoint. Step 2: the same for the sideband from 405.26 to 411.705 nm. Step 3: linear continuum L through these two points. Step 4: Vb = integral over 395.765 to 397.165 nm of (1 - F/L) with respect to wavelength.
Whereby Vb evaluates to 0.580 nm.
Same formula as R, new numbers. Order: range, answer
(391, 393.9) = 5.31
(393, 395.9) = 5.24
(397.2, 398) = 6.19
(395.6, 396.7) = 4.98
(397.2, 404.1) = 9.08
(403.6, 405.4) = 9.81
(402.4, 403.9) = 9.55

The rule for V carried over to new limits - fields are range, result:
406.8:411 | 9.95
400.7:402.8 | 10.1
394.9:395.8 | 7.31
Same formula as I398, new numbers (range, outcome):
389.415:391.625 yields 6.99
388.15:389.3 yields 5.82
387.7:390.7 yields 6.09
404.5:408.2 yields 9.5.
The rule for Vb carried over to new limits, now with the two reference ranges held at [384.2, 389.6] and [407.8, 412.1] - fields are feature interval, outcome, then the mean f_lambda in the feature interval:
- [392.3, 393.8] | 0.68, 3.64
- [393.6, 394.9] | 0.33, 5.19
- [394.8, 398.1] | 0.73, 5.72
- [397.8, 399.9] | -0.25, 8.78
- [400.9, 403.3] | -0.40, 9.92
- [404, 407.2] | -0.06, 9.37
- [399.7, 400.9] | -0.18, 9.35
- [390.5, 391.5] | -0.18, 7.42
